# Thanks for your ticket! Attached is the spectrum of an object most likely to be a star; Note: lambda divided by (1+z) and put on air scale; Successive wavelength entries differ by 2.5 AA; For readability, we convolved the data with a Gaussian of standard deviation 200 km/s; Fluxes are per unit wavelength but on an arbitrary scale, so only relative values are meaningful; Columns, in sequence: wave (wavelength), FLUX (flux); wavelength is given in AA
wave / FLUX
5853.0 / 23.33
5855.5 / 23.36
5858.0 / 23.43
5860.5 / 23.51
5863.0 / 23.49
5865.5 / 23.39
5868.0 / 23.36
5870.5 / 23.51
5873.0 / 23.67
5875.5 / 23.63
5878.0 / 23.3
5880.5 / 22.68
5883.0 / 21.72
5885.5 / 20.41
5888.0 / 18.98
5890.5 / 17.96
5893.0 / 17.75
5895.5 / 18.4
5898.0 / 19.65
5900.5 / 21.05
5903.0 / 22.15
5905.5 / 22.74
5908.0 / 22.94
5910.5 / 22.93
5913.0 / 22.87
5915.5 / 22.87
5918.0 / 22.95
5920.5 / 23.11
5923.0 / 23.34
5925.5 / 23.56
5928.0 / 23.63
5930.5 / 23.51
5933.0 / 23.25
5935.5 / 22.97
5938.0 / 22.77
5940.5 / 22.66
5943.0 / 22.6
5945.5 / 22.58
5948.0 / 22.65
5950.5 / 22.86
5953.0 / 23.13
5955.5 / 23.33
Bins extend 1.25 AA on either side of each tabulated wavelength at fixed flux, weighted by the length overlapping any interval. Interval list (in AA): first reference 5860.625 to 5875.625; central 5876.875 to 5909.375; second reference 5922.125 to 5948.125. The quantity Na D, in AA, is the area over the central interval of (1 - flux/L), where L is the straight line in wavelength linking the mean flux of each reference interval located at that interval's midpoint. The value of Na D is 3.6 AA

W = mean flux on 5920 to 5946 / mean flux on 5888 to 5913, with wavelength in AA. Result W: 1.12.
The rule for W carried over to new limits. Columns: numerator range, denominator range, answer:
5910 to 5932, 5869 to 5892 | 1.07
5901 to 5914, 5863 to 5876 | 0.96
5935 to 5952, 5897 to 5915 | 1.03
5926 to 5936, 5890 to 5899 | 1.27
